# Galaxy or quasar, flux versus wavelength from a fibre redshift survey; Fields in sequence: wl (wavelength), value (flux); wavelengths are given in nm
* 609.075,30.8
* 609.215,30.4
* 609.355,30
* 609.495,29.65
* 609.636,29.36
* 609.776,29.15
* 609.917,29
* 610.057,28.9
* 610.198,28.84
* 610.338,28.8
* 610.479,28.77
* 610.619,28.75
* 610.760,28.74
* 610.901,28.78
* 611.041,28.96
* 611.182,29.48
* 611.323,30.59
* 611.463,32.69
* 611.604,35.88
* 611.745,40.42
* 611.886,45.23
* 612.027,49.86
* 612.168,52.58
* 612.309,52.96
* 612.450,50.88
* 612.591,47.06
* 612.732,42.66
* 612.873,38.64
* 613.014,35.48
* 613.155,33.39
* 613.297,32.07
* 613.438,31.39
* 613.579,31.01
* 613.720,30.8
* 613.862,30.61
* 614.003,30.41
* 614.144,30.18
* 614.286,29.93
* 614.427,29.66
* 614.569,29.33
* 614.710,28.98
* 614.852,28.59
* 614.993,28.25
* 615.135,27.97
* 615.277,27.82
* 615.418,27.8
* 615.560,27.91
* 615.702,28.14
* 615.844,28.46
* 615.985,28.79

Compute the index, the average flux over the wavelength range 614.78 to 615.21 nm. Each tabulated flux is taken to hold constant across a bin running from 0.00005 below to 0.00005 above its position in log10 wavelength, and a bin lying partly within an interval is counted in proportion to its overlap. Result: 28.2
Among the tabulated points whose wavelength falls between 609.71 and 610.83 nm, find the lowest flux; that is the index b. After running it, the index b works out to 28.74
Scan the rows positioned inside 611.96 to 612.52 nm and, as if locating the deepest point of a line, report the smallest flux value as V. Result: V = 49.86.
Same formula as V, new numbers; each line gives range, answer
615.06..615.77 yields 27.8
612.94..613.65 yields 31.01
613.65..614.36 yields 29.93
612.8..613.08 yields 35.48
